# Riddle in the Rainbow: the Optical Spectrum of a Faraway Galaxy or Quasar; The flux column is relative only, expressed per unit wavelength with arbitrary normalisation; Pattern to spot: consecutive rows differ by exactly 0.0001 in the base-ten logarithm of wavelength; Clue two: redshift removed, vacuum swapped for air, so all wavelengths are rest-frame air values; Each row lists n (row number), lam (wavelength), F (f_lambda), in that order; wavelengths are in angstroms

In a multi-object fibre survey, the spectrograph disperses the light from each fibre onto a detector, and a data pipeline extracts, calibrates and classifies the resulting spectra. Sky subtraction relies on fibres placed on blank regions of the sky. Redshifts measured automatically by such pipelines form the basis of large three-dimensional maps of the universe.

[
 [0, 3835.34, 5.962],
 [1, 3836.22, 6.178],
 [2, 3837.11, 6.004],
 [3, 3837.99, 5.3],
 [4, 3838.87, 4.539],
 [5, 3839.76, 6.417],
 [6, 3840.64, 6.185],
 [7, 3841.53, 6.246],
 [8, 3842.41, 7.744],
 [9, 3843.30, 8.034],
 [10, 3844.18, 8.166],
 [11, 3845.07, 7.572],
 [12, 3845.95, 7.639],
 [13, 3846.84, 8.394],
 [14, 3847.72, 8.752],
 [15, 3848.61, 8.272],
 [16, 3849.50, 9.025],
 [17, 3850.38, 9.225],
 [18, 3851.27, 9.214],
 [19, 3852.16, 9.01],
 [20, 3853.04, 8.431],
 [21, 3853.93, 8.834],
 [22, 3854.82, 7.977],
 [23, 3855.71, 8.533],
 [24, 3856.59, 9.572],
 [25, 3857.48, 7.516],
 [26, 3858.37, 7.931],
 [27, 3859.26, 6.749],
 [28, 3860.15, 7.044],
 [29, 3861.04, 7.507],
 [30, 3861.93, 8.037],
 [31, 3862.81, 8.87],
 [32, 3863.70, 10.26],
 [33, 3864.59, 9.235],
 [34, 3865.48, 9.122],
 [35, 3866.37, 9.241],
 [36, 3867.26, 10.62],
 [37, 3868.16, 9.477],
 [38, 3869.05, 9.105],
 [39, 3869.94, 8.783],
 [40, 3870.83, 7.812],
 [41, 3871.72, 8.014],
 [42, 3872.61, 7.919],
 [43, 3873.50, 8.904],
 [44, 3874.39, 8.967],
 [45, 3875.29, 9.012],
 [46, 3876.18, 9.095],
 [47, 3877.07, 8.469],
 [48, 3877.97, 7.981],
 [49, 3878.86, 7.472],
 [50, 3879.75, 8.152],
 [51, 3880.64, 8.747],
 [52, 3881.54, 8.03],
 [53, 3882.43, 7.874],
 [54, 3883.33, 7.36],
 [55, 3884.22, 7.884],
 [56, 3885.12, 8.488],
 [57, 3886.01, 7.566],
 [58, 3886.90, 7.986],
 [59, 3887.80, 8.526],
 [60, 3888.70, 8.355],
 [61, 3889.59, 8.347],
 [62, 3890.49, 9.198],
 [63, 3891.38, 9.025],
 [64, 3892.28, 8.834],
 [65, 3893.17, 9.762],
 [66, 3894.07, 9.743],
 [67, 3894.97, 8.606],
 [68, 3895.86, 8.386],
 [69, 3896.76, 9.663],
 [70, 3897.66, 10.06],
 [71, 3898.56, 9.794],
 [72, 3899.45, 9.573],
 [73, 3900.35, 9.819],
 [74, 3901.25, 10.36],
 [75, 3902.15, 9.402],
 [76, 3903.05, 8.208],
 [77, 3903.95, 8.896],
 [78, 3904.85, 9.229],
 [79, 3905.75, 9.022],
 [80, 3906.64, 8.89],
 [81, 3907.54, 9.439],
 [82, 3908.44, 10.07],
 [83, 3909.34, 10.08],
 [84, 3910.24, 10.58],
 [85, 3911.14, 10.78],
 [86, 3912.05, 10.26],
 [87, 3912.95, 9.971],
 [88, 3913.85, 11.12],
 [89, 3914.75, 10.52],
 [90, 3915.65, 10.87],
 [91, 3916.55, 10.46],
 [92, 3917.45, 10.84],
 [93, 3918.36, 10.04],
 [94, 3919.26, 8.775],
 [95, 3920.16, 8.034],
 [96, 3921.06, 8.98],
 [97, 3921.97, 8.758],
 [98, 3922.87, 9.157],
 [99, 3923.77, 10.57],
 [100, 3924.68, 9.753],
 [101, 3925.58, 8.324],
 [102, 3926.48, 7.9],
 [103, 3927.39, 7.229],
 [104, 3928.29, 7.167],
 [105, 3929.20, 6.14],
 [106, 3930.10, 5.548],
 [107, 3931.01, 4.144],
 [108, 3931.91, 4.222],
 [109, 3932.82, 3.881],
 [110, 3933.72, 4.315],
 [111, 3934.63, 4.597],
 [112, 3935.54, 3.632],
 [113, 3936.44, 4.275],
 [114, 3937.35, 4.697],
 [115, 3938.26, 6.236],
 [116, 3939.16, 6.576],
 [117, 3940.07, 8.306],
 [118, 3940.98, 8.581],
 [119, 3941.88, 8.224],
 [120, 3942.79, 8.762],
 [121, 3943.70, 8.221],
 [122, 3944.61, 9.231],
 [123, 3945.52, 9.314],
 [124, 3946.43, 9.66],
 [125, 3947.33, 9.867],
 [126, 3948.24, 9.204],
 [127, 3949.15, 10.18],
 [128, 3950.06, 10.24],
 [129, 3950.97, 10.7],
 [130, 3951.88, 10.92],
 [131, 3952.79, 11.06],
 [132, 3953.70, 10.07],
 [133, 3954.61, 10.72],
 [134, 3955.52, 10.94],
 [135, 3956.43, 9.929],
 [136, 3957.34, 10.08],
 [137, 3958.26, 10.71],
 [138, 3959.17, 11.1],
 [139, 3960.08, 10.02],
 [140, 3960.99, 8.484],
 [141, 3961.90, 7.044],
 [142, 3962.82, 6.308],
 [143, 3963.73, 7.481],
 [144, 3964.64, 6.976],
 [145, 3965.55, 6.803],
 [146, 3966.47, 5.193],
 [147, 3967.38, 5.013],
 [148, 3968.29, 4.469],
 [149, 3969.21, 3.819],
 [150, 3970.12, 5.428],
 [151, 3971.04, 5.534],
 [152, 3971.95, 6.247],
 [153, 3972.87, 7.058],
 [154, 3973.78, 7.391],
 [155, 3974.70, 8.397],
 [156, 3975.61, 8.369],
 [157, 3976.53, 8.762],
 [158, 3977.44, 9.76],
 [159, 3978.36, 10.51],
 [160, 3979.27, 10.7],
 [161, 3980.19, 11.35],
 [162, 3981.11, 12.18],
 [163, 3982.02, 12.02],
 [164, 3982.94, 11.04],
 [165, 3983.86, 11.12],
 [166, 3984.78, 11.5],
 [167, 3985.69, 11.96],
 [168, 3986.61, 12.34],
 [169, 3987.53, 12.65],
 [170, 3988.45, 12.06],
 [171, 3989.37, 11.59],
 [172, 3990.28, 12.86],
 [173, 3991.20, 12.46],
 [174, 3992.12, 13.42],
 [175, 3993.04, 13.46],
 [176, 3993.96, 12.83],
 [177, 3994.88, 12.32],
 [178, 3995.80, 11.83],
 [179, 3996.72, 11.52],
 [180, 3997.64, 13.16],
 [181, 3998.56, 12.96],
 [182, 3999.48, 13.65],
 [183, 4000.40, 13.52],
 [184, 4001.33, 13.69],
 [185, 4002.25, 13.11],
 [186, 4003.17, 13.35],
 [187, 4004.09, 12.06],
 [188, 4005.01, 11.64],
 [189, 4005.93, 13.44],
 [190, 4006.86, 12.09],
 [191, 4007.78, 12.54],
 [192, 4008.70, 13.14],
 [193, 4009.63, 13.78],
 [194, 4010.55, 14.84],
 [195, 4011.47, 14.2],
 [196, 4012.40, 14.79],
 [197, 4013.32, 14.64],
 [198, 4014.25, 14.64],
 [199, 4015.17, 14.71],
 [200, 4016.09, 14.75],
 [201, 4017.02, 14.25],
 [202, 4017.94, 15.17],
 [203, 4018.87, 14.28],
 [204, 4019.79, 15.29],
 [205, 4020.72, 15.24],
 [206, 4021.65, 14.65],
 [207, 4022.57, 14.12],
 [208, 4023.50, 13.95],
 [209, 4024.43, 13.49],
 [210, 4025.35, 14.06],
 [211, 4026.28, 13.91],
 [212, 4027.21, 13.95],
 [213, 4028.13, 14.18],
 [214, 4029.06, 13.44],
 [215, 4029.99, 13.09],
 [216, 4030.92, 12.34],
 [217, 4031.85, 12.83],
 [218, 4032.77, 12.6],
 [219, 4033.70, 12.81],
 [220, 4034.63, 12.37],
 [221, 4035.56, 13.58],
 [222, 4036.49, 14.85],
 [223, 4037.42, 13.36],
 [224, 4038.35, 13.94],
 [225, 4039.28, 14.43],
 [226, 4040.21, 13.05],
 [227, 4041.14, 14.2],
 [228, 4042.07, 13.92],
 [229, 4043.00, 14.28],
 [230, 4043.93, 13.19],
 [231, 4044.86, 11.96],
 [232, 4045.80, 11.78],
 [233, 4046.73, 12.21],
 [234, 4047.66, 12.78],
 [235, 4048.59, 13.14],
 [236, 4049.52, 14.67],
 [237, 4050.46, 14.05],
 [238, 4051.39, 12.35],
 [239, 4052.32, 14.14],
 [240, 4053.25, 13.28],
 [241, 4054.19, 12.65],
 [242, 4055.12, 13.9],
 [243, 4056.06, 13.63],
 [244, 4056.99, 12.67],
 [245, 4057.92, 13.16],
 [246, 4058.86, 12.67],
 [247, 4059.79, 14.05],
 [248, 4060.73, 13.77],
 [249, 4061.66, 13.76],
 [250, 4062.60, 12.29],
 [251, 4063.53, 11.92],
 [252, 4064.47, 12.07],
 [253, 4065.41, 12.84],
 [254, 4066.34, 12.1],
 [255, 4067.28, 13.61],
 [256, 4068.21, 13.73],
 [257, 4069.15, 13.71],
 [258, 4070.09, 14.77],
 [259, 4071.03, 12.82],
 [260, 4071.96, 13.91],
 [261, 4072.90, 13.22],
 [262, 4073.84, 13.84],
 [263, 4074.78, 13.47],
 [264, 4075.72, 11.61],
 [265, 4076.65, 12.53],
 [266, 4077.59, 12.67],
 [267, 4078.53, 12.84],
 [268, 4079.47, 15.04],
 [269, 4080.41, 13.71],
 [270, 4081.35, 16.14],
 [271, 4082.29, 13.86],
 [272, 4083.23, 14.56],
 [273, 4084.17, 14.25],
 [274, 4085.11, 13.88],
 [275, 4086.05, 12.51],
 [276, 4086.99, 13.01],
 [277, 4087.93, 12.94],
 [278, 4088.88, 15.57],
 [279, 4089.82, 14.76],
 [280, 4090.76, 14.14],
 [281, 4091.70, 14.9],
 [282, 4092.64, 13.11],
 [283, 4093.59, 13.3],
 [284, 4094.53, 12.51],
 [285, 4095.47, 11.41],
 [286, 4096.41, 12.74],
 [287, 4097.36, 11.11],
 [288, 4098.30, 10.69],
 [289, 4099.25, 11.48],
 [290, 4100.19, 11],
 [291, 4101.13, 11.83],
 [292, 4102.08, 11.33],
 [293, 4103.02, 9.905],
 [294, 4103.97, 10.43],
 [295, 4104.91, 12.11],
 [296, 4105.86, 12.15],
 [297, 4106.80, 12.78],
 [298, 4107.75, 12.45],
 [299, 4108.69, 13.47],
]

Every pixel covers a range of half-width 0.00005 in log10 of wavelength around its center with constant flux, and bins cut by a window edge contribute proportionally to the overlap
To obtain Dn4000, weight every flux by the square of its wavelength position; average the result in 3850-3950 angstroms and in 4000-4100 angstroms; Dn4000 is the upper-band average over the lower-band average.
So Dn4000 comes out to 1.70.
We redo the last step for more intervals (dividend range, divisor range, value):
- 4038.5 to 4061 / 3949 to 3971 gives 1.66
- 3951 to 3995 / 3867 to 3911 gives 1.13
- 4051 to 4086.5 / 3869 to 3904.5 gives 1.68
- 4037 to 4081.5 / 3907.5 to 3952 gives 1.70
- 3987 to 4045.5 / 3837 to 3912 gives 1.69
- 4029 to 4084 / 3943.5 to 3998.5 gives 1.42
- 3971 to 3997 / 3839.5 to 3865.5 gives 1.42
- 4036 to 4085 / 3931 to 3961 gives 1.70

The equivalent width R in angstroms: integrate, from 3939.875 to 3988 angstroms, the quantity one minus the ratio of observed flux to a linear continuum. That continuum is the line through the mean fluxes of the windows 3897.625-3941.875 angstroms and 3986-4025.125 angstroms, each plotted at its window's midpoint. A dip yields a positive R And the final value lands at 8.0 angstroms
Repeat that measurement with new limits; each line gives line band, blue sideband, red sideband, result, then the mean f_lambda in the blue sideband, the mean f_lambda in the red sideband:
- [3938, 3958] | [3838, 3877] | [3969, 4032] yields 2.54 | 8.27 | 12.3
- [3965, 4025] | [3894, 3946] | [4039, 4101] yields -4.22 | 8.4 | 13.2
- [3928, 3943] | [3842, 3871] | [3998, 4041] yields 7.17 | 8.54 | 13.7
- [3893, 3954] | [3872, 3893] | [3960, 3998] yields 1.45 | 8.37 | 9.6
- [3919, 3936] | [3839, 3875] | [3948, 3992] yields 4.01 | 8.33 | 9.42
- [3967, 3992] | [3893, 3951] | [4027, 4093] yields 2.53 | 8.56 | 13.4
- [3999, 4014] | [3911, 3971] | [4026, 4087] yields -3.11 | 8.16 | 13.4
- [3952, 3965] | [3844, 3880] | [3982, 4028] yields 2.58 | 8.54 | 13.3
